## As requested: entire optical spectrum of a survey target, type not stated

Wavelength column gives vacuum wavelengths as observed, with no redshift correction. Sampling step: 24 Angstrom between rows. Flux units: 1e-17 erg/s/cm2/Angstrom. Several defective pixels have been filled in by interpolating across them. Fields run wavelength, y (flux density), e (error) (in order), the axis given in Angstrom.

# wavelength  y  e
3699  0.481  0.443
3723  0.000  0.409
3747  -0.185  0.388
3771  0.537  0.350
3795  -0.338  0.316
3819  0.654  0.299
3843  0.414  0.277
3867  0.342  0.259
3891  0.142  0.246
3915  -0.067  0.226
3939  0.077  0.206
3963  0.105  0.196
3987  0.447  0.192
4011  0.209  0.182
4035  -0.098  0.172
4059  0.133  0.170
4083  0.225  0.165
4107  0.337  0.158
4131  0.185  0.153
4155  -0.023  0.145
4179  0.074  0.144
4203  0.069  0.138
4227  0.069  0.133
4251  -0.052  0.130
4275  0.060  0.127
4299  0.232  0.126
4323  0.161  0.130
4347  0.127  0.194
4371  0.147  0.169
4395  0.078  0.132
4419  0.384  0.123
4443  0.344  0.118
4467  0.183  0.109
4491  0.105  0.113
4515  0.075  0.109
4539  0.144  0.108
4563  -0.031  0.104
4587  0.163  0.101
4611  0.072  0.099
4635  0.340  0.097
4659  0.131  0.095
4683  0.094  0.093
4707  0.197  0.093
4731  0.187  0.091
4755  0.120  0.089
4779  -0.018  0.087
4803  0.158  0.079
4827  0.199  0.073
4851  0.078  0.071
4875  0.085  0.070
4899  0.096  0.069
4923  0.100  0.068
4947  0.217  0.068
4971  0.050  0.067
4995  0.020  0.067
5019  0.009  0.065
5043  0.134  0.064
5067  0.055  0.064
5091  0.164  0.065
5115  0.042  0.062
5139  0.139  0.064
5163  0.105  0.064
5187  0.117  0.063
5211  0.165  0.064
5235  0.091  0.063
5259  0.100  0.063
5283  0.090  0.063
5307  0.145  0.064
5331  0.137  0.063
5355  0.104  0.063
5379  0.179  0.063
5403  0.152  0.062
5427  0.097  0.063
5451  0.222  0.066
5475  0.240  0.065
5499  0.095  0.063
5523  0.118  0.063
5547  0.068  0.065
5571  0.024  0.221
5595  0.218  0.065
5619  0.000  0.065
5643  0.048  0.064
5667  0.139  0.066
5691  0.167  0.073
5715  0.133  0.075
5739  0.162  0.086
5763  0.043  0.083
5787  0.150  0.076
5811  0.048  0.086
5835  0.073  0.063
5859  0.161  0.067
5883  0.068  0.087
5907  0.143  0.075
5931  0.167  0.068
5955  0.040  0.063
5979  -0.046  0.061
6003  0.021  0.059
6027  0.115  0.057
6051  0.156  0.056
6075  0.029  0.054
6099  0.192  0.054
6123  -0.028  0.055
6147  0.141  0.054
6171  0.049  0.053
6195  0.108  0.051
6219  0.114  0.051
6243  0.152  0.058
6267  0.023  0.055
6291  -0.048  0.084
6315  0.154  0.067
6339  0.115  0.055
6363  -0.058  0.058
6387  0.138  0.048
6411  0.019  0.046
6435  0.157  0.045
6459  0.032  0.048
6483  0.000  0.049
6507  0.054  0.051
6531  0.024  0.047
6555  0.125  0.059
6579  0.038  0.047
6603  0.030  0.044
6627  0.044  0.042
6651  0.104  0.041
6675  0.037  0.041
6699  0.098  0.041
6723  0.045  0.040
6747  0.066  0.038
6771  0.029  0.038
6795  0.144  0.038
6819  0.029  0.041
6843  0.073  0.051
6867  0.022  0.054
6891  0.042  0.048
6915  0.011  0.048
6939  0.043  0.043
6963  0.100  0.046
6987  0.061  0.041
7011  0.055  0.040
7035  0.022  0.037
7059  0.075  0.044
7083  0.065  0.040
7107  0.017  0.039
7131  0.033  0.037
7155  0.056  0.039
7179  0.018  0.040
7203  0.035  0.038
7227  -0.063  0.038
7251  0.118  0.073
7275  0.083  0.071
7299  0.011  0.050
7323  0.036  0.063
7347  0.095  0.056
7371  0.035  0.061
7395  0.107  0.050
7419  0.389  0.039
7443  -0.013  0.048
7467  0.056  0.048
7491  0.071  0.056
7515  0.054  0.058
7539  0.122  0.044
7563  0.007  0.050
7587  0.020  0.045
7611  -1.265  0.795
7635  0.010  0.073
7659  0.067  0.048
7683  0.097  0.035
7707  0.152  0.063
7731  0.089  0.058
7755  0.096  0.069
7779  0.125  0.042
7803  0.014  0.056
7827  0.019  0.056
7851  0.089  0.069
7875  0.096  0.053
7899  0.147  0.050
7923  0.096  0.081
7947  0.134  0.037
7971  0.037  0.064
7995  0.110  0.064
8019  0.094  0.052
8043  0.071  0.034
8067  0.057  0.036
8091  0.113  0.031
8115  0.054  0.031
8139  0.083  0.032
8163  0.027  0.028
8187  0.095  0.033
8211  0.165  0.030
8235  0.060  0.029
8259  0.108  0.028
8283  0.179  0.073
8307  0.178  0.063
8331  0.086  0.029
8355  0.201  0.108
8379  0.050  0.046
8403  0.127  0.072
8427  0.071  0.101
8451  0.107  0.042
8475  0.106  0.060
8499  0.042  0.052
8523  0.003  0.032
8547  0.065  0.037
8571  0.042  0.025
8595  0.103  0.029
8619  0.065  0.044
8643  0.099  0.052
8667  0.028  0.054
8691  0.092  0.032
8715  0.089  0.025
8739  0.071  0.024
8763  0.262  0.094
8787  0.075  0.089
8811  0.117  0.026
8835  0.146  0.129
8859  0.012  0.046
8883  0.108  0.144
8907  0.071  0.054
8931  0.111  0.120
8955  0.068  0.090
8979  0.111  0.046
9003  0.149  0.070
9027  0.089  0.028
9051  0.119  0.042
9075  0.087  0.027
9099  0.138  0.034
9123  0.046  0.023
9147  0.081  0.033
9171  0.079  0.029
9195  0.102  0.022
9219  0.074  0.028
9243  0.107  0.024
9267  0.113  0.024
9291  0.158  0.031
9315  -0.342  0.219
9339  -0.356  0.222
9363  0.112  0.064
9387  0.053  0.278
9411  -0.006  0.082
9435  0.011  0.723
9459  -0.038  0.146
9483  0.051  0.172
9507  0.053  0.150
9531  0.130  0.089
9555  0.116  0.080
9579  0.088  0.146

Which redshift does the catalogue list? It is 0.99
